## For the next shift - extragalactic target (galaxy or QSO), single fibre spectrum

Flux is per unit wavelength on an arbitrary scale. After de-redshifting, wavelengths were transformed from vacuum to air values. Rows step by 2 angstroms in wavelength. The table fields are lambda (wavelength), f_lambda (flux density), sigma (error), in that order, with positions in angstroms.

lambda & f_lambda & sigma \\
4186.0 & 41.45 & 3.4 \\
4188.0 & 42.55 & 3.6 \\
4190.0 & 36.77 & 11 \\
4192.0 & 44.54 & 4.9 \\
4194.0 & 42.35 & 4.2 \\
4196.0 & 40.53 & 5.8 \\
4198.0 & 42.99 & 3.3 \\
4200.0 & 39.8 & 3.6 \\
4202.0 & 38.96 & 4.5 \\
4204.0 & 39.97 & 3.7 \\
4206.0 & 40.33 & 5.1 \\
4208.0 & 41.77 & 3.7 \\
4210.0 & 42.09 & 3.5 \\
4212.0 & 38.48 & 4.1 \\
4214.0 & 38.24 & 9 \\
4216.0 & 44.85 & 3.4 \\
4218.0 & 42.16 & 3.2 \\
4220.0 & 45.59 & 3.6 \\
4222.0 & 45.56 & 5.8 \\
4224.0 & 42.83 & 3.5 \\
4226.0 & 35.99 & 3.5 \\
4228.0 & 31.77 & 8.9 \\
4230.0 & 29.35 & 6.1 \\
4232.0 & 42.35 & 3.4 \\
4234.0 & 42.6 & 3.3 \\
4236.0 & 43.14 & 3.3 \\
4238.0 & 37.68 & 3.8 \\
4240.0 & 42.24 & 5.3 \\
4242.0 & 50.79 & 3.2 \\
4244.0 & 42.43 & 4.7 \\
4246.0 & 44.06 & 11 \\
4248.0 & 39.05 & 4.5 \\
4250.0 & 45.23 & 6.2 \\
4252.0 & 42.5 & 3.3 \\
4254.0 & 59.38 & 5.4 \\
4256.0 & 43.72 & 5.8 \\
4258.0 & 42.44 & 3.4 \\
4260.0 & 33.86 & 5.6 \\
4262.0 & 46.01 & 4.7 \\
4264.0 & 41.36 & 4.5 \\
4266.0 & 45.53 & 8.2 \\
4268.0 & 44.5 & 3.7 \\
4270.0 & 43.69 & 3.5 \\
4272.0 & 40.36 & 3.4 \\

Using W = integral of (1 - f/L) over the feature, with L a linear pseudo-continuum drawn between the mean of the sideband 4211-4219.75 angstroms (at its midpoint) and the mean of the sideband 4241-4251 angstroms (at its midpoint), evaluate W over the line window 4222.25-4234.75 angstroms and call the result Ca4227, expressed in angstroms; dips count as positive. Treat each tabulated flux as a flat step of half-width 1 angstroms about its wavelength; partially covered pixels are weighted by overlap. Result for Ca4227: 1.4 angstroms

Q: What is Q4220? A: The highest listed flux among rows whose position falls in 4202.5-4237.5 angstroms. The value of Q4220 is 45.59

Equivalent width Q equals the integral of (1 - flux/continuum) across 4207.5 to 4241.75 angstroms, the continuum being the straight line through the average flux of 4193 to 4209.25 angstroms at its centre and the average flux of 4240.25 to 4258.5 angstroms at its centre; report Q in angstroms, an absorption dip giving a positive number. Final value 2.0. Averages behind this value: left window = 40.9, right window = 45.5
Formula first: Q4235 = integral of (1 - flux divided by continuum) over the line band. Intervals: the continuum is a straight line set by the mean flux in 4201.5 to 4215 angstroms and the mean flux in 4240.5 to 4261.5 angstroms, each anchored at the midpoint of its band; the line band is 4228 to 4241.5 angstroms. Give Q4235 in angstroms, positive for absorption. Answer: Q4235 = 1.1 angstroms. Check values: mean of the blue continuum 40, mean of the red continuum 44.3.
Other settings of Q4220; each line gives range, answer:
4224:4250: 50.79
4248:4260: 59.38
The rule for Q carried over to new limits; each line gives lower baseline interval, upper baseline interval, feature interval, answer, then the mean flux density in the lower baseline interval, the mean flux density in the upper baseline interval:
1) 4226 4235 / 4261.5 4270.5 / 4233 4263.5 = -2.6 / 36.5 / 44.1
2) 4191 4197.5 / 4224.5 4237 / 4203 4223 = -0.9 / 42.5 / 37.7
